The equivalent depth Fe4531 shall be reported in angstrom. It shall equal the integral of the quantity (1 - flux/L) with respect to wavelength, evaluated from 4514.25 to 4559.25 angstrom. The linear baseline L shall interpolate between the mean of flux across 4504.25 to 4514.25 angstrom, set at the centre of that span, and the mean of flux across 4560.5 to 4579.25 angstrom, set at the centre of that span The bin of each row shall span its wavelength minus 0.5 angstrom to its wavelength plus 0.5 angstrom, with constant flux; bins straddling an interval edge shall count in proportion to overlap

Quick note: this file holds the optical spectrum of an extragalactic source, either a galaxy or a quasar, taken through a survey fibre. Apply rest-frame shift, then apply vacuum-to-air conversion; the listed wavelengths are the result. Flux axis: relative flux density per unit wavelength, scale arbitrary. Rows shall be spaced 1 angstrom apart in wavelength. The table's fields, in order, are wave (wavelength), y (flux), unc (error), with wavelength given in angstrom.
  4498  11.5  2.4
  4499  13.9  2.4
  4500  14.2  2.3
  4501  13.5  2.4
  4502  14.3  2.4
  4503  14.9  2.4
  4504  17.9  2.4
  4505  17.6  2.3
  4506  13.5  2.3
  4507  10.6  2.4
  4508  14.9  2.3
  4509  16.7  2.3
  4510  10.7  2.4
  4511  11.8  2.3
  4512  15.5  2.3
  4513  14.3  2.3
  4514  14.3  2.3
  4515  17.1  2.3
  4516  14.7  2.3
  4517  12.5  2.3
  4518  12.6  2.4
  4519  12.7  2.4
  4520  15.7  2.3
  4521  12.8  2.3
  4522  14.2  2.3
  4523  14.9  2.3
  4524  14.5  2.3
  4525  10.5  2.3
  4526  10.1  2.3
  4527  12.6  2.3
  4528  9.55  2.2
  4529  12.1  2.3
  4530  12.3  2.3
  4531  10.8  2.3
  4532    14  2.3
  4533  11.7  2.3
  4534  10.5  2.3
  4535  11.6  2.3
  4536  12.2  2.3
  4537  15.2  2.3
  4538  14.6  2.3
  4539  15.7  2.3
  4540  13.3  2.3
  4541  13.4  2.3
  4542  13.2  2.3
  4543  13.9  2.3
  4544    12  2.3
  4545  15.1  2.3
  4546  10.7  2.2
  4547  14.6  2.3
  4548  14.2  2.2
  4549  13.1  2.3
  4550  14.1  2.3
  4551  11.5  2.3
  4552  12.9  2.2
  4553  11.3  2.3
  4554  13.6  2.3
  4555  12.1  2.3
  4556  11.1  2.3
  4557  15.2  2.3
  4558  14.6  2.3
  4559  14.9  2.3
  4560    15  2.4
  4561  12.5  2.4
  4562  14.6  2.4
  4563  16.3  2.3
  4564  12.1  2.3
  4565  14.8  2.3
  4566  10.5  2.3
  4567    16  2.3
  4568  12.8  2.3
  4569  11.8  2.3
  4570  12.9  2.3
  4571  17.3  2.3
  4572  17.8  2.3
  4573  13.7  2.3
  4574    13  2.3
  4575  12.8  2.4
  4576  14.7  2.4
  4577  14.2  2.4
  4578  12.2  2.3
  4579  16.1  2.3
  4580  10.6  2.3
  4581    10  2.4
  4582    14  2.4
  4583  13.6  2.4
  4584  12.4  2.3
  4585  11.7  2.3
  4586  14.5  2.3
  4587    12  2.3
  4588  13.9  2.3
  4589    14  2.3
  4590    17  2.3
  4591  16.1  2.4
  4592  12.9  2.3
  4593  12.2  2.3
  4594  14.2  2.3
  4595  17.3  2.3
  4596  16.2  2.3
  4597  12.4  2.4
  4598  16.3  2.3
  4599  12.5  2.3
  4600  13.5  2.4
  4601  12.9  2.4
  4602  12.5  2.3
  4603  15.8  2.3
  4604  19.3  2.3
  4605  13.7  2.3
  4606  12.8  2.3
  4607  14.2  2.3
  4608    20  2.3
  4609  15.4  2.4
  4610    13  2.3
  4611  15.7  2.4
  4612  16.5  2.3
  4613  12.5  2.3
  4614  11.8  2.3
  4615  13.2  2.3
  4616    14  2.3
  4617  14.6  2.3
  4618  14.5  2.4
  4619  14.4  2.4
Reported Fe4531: 3.0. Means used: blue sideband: 14.1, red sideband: 14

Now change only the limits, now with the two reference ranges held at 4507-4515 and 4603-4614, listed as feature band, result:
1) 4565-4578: 0.7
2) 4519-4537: 2.2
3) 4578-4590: 1.4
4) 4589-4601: 0.4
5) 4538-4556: 1.5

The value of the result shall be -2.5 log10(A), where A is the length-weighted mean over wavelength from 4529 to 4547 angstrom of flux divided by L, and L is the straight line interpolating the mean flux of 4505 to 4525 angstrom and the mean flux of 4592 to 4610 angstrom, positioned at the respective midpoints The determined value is 0.09 mag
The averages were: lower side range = 13.9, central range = 13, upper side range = 14.7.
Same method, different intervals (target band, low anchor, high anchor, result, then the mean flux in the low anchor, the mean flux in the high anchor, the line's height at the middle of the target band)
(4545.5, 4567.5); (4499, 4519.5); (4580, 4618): 0.057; 14.2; 14.1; 14.2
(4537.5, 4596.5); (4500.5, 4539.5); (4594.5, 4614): 0.039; 13.5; 14.8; 14.2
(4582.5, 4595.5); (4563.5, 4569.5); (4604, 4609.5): 0.036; 13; 15.6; 14.4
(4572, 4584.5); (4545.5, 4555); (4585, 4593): 0.033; 12.8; 14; 13.7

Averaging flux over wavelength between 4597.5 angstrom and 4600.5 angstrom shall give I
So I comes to 14.1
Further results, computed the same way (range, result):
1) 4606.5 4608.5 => 17.1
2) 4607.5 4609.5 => 17.7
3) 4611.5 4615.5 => 13.5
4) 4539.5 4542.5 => 13.3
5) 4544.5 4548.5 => 13.7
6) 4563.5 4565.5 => 13.4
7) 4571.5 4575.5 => 14.3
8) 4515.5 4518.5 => 13.3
